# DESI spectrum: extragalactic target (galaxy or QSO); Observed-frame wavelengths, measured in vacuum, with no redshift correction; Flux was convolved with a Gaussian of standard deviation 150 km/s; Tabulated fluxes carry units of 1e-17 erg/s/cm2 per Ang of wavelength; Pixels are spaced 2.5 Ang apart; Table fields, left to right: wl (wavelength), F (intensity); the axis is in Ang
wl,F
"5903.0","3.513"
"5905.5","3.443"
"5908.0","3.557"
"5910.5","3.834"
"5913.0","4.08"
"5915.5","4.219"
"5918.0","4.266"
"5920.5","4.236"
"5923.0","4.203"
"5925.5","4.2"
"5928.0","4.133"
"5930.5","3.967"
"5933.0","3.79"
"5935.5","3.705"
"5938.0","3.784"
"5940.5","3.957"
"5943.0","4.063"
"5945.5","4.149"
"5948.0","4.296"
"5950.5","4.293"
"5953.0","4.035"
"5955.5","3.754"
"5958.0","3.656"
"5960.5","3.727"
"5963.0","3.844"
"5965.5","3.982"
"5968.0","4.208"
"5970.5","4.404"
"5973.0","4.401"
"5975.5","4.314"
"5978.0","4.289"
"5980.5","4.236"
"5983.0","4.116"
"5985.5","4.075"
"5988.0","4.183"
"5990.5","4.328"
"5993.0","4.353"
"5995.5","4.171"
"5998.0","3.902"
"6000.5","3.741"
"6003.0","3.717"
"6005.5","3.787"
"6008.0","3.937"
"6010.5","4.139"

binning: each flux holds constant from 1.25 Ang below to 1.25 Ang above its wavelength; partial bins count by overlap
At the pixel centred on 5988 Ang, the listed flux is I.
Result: 4.183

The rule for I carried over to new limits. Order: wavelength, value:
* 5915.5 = 4.219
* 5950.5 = 4.293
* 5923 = 4.203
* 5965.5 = 3.982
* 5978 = 4.289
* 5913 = 4.08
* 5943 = 4.063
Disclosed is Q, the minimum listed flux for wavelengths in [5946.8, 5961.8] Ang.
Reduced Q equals 3.656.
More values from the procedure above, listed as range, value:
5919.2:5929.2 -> 4.133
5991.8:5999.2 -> 3.902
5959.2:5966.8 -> 3.727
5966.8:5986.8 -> 4.075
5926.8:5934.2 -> 3.79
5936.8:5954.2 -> 3.784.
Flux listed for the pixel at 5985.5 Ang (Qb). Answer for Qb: 4.075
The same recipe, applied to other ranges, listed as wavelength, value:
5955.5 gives 3.754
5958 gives 3.656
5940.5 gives 3.957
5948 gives 4.296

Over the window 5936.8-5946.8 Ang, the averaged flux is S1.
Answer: 3.99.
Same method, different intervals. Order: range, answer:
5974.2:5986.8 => 4.21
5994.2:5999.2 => 4.04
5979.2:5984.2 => 4.18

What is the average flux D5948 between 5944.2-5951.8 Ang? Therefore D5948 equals 4.24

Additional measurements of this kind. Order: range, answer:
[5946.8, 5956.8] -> 4.09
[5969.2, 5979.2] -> 4.35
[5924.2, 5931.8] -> 4.1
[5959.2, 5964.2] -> 3.78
